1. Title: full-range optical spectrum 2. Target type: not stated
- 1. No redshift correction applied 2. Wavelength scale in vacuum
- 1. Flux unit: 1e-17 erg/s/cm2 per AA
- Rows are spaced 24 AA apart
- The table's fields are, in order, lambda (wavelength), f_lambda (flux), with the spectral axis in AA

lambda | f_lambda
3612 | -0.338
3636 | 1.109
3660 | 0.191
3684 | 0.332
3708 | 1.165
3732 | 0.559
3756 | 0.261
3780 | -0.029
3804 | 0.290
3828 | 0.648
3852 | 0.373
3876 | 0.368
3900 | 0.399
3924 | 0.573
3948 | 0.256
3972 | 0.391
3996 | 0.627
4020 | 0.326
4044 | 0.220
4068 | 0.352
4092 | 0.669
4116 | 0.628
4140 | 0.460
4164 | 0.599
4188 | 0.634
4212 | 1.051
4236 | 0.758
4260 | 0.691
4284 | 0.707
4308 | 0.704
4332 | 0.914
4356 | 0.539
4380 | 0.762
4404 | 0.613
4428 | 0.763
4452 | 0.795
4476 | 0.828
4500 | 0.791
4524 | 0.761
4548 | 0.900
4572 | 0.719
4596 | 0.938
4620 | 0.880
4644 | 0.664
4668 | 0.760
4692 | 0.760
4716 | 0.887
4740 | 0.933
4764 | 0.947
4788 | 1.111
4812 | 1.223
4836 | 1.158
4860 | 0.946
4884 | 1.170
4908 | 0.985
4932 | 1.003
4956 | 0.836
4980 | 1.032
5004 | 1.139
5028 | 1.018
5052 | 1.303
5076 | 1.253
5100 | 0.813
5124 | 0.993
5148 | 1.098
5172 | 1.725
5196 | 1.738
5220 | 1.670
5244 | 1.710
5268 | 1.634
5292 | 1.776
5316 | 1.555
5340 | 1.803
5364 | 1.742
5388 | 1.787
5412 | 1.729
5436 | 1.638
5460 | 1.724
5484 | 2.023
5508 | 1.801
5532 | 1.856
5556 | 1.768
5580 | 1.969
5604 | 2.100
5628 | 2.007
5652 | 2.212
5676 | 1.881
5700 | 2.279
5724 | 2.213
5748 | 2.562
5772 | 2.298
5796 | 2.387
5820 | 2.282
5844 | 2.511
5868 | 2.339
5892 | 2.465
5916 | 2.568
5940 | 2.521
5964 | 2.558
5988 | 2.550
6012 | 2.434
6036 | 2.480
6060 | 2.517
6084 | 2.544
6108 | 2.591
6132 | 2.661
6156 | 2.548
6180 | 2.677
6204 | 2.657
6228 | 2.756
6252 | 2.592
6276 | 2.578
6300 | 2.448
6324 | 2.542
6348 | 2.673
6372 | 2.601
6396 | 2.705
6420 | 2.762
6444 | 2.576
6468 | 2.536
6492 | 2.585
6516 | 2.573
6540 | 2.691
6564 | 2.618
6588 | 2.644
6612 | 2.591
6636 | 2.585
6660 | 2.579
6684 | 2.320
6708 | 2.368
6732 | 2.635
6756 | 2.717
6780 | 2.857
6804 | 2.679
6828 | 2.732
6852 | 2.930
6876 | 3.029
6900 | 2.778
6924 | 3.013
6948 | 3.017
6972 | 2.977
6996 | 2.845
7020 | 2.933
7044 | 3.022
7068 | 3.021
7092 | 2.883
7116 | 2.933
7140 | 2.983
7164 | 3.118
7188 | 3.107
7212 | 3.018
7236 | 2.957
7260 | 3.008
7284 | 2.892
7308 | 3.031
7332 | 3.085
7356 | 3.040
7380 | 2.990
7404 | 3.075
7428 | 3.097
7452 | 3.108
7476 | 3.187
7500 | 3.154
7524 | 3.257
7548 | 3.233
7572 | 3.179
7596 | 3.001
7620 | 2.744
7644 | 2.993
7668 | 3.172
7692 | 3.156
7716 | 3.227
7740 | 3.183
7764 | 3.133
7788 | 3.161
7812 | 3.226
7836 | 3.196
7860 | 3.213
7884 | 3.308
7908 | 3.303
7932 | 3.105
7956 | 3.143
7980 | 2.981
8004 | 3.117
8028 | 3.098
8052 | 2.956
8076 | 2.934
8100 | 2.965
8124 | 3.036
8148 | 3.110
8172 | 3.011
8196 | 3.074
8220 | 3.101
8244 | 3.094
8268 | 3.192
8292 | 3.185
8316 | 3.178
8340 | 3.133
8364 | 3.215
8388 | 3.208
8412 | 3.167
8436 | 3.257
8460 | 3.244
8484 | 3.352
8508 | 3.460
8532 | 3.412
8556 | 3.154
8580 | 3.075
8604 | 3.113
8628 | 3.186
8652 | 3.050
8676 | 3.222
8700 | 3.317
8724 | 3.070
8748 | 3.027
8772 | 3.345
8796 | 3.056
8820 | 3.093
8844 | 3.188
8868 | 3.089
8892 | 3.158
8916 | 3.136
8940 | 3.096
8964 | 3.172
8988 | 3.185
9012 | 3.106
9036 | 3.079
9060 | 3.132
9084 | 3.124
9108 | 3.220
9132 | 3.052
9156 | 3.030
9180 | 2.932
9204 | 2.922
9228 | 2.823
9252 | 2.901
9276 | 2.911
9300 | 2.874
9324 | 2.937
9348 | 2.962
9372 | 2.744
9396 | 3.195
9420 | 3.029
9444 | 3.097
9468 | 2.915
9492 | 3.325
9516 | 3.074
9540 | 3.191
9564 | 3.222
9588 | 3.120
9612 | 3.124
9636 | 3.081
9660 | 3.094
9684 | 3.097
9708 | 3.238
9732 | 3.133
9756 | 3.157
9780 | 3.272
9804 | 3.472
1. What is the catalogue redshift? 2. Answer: 0.29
